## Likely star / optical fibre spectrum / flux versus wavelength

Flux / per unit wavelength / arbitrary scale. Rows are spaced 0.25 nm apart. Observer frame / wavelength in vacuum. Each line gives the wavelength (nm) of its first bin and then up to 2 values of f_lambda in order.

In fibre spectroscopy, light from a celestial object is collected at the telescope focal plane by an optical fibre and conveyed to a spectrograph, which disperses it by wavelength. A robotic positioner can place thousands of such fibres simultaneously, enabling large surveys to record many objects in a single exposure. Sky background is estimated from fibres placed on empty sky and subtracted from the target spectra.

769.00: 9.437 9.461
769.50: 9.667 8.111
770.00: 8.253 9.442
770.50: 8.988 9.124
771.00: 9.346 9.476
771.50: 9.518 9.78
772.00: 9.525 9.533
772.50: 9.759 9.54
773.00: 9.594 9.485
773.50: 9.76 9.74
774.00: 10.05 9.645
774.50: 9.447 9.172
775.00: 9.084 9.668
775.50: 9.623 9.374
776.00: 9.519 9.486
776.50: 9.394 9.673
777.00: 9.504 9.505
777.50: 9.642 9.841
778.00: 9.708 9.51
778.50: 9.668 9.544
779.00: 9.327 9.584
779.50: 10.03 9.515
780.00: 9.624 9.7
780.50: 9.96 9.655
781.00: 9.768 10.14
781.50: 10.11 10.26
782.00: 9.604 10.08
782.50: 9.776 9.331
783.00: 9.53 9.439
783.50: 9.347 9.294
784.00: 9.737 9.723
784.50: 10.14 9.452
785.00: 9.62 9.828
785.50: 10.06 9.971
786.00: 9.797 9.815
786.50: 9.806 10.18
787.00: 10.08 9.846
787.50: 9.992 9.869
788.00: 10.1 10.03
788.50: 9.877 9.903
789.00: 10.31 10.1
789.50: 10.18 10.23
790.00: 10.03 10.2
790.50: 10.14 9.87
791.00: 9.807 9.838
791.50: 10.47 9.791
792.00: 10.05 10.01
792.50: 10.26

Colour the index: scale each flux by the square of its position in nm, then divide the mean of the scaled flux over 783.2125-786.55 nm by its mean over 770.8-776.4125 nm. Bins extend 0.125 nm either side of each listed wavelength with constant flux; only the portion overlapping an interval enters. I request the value 1.05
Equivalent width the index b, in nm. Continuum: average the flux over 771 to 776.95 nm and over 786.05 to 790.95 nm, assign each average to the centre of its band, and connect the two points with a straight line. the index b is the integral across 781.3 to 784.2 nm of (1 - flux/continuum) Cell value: 0.04 nm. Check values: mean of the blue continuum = 9.55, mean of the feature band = 9.7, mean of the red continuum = 10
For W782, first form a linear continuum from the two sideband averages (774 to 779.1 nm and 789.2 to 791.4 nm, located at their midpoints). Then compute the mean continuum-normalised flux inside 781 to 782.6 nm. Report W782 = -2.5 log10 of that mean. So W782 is -0.03 mag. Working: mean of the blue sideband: 9.53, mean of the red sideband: 10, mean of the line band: 9.98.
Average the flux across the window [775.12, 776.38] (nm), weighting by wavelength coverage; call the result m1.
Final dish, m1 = 9.53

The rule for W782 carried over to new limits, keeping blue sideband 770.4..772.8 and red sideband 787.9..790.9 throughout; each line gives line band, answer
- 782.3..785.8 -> 0.03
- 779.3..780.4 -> 0.00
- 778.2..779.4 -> 0.02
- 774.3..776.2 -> 0.02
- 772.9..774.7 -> -0.01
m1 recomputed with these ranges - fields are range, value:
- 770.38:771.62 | 9.29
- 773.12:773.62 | 9.62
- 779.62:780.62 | 9.7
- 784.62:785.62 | 9.74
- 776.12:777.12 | 9.51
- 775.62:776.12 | 9.45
